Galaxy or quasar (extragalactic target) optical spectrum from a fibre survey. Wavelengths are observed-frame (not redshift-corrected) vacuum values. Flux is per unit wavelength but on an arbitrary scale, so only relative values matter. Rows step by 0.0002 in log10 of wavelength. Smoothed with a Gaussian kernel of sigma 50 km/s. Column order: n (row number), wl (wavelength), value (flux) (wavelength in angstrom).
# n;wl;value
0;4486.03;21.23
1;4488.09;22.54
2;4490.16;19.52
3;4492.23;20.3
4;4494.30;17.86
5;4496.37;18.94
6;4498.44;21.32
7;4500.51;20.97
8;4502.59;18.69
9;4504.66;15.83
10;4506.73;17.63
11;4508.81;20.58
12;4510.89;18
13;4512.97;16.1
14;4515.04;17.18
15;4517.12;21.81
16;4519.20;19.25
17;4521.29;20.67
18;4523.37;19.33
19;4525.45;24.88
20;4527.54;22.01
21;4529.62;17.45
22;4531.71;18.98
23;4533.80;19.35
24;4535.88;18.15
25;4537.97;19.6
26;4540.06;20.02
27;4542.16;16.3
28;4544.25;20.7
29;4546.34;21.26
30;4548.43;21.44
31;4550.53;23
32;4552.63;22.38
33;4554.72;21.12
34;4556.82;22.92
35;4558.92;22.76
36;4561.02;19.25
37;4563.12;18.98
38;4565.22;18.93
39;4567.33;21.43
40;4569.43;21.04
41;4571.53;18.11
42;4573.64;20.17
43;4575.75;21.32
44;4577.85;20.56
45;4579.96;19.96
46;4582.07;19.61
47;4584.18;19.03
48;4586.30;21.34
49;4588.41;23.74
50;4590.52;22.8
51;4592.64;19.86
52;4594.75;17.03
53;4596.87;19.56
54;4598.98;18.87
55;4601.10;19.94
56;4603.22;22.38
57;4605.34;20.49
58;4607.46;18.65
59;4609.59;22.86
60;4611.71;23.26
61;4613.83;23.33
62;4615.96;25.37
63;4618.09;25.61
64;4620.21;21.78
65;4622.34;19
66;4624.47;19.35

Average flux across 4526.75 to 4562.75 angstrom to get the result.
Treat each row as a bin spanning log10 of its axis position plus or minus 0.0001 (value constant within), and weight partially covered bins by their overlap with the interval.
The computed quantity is 20.4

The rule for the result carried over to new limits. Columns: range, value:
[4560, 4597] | 20.2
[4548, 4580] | 20.8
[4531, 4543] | 18.8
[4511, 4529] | 20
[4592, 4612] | 20.2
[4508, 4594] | 20.3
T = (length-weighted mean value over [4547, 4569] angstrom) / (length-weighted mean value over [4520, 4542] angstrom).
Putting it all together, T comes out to 1.1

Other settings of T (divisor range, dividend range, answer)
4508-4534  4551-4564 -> 1.09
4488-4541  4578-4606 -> 1.05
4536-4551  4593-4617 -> 1.05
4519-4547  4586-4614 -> 1.05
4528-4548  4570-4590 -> 1.06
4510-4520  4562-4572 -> 1.07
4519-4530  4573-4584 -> 0.97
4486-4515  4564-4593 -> 1.08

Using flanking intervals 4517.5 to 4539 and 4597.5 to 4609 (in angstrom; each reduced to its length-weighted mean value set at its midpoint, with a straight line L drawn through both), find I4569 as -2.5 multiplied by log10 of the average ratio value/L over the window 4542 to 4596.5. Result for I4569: -0.03 mag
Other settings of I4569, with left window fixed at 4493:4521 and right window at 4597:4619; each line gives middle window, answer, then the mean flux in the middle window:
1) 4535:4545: 0.054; 18.9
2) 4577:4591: 0.014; 20.9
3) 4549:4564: -0.060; 21.5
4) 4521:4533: -0.058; 20.5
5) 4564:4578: 0.033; 20.2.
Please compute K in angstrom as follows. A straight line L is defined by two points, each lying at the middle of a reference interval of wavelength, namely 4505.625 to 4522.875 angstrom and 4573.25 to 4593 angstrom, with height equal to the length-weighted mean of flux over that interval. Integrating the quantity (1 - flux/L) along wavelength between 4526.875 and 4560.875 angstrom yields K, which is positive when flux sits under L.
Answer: -1.1 angstrom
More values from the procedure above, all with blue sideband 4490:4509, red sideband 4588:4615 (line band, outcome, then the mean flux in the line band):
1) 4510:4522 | 0.4 angstrom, 18.8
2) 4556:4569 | -0.3 angstrom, 20.7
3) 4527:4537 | 0.3 angstrom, 19.1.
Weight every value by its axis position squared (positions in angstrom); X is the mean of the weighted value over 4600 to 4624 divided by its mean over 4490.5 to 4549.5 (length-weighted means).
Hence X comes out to 1.2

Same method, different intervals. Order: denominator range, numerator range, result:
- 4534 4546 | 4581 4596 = 1.09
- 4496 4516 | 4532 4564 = 1.13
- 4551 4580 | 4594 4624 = 1.05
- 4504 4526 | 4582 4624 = 1.15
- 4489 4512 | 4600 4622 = 1.23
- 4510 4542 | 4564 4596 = 1.07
